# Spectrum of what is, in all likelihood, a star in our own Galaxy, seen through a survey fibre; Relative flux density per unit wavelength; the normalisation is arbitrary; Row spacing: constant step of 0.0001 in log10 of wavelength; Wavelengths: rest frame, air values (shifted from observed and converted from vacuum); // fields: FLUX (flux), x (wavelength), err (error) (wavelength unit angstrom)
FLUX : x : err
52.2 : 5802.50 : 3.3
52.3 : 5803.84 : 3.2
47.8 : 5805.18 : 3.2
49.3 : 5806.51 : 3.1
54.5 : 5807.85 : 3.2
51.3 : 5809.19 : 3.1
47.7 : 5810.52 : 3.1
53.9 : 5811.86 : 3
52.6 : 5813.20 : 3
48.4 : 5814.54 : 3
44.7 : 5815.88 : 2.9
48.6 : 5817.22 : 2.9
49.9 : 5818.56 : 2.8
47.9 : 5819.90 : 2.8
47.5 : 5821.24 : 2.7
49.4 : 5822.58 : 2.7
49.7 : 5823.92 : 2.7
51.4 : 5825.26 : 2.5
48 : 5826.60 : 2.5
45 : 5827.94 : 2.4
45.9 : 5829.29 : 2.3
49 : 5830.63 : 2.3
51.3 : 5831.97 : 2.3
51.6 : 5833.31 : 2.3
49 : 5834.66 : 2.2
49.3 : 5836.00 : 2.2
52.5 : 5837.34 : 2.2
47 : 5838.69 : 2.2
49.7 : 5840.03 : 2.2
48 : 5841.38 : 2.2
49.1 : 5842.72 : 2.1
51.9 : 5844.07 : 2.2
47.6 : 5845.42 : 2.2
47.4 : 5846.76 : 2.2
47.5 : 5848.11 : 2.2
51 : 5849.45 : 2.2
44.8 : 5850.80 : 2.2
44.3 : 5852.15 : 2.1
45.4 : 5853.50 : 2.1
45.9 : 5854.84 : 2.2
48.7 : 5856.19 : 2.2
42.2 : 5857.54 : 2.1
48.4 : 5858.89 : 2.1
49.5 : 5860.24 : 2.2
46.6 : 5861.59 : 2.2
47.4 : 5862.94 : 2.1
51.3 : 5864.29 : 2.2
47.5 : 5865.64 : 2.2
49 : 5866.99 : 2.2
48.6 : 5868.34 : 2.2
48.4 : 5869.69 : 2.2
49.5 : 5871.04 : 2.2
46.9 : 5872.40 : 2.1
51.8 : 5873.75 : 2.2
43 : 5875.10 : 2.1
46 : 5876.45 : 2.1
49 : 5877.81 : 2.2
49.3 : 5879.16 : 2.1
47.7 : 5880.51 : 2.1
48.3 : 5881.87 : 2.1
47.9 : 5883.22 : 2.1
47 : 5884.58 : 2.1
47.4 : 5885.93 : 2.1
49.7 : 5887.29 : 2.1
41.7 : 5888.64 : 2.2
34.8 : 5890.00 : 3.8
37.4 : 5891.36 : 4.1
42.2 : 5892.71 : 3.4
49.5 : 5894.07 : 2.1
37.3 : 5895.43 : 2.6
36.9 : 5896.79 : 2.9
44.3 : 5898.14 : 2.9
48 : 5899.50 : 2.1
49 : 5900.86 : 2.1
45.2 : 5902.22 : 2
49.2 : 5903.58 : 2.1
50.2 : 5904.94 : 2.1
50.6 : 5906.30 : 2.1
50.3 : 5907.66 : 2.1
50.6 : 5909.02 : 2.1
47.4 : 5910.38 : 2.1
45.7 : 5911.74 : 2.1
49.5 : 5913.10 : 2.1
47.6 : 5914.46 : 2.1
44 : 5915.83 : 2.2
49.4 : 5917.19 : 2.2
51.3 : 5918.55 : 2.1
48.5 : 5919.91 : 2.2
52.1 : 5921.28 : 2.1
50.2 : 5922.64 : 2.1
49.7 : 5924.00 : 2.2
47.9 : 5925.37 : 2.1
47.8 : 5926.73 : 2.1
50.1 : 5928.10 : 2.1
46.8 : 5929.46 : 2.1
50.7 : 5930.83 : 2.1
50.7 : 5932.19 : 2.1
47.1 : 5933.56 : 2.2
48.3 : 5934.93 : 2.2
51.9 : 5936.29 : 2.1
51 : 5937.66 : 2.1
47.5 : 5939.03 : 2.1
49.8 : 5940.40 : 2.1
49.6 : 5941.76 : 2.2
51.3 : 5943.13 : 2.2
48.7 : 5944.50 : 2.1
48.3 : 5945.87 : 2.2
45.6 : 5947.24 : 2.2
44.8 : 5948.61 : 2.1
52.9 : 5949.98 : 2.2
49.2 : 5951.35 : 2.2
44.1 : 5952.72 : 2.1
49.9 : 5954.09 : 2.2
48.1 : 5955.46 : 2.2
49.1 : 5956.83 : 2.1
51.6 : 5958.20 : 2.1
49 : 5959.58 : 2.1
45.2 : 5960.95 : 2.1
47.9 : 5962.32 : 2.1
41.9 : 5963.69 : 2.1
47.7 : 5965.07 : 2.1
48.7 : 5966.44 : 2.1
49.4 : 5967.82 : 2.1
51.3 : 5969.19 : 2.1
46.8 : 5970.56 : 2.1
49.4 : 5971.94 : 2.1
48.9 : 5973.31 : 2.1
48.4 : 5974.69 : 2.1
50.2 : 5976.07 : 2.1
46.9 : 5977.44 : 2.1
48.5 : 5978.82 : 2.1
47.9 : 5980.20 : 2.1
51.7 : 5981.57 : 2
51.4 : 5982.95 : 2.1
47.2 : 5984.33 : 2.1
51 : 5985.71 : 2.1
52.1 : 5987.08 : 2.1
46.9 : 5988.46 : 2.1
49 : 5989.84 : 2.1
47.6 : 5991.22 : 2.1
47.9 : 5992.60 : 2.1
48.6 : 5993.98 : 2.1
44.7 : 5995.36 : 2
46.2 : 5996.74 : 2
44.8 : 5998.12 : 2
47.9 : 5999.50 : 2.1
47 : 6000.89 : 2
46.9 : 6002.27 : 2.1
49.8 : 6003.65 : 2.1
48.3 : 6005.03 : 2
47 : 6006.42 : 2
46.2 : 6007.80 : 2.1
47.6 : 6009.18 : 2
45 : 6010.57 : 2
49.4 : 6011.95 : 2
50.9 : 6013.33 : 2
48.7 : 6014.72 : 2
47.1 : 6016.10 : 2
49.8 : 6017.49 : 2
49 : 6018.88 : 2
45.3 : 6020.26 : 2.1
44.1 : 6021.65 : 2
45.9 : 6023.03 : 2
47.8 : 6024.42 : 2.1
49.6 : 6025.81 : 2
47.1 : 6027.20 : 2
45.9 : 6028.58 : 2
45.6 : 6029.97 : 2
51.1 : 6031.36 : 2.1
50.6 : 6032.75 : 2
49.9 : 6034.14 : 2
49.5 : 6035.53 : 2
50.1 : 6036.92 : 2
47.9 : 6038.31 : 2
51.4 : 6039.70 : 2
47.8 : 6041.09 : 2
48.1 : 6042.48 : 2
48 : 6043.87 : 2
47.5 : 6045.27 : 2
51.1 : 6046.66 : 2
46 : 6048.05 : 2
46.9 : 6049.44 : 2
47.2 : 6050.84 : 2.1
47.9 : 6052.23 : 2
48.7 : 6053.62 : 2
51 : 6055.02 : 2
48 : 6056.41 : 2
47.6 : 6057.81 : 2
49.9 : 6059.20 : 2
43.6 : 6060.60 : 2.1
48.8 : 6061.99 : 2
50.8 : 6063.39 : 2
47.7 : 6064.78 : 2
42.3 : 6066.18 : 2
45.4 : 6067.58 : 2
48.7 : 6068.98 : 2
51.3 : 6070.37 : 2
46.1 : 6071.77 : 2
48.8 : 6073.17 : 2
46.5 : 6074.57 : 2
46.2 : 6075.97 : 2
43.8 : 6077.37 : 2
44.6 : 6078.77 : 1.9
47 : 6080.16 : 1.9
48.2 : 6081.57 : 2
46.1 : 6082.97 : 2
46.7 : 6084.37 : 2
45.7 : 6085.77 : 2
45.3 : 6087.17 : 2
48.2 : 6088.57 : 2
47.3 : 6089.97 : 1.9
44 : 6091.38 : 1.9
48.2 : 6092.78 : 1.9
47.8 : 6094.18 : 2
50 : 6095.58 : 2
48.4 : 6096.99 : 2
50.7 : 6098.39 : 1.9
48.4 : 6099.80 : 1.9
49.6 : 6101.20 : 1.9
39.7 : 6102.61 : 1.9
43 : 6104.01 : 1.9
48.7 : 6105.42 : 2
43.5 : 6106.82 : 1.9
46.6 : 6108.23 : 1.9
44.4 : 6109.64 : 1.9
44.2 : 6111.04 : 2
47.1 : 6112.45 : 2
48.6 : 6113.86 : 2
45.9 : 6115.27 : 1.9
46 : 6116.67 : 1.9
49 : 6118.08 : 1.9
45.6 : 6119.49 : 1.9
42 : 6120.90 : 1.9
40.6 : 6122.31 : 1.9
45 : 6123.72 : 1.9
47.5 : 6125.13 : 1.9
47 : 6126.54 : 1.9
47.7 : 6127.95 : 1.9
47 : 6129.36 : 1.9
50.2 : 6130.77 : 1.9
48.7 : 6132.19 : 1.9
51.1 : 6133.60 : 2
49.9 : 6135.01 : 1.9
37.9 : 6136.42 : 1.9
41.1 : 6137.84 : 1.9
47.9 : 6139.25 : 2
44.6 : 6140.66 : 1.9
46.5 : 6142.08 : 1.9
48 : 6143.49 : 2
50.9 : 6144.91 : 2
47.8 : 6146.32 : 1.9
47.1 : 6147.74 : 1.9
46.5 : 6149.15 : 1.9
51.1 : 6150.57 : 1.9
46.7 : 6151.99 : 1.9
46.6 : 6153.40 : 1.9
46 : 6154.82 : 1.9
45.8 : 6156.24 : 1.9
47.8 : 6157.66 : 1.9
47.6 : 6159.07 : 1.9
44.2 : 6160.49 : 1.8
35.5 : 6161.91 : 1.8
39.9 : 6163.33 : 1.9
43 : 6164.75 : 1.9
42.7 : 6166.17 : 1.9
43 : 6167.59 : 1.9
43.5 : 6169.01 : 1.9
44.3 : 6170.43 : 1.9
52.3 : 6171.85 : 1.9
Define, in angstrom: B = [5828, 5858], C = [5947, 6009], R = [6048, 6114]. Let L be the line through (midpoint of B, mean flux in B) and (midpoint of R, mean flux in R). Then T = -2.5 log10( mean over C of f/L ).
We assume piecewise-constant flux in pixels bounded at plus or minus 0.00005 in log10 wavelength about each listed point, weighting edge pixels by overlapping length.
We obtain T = -0.02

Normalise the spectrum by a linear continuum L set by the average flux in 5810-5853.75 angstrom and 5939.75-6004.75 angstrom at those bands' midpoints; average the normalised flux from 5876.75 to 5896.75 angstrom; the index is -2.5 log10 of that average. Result 0.09 mag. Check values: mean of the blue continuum 48.7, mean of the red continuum 48.3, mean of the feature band 44.7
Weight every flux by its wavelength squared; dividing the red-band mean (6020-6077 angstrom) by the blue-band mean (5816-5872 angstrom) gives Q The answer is 1.06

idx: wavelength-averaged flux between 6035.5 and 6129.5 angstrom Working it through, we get 47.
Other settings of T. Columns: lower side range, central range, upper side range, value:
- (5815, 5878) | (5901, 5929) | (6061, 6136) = -0.024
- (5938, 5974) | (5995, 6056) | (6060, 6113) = -0.011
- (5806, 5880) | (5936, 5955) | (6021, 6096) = -0.016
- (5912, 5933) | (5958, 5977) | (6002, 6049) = 0.009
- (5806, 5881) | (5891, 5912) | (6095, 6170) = 0.047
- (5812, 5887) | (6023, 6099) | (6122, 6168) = -0.027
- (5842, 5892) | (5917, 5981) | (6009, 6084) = -0.032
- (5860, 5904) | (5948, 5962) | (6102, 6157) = -0.050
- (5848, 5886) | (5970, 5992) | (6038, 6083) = -0.031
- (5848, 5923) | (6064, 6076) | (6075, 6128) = -0.016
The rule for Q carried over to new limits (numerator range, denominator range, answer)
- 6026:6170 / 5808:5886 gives 1.05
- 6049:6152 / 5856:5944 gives 1.05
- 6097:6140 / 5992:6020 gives 1.01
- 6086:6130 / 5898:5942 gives 1.01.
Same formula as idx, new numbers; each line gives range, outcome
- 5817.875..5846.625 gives 49.1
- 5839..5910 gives 46.9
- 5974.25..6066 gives 48.1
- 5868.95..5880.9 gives 48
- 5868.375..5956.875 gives 47.6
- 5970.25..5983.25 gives 49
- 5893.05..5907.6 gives 46.1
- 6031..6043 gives 49.6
